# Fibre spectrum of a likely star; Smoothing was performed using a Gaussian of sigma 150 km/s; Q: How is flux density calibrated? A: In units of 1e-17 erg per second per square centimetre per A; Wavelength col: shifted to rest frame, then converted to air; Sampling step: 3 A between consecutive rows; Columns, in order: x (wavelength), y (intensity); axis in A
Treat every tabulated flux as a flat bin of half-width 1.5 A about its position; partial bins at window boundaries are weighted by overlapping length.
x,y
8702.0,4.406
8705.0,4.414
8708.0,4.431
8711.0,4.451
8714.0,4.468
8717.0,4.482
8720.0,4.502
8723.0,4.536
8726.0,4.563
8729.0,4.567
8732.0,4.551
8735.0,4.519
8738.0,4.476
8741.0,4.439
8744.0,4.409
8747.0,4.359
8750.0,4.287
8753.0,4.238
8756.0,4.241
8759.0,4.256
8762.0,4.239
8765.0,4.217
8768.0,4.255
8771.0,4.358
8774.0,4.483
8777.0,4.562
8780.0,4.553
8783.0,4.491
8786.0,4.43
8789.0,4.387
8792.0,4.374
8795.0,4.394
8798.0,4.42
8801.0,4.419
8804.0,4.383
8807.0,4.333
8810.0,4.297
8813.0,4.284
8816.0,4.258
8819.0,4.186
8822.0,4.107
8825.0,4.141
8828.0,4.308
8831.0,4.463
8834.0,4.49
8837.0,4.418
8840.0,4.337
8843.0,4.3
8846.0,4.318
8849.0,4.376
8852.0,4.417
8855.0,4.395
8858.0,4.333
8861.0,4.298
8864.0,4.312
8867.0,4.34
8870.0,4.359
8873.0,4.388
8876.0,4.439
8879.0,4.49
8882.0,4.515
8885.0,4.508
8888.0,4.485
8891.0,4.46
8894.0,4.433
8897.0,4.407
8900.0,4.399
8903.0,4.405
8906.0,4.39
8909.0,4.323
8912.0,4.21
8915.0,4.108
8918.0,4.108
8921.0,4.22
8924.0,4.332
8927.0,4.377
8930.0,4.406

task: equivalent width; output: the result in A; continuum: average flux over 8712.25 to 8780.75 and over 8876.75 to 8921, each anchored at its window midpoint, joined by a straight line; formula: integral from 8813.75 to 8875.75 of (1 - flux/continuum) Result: 0.80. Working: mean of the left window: 4.41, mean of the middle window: 4.33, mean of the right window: 4.37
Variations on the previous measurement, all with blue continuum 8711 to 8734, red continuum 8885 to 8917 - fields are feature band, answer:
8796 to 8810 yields 0.2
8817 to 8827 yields 0.6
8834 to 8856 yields 0.2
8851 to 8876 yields 0.2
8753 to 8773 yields 1.0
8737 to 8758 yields 0.7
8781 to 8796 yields 0.1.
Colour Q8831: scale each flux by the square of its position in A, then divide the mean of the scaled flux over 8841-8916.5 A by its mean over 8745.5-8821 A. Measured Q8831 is 1.03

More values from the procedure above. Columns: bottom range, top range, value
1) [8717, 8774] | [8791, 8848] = 1.00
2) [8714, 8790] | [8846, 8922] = 1.02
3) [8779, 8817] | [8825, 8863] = 1.00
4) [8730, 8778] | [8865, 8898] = 1.05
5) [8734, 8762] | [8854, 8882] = 1.03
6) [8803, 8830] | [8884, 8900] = 1.06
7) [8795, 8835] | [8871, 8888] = 1.05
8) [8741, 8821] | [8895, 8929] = 1.02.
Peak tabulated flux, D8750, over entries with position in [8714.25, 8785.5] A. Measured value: 4.567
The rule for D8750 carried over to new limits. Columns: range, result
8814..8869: 4.49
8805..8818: 4.333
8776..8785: 4.562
